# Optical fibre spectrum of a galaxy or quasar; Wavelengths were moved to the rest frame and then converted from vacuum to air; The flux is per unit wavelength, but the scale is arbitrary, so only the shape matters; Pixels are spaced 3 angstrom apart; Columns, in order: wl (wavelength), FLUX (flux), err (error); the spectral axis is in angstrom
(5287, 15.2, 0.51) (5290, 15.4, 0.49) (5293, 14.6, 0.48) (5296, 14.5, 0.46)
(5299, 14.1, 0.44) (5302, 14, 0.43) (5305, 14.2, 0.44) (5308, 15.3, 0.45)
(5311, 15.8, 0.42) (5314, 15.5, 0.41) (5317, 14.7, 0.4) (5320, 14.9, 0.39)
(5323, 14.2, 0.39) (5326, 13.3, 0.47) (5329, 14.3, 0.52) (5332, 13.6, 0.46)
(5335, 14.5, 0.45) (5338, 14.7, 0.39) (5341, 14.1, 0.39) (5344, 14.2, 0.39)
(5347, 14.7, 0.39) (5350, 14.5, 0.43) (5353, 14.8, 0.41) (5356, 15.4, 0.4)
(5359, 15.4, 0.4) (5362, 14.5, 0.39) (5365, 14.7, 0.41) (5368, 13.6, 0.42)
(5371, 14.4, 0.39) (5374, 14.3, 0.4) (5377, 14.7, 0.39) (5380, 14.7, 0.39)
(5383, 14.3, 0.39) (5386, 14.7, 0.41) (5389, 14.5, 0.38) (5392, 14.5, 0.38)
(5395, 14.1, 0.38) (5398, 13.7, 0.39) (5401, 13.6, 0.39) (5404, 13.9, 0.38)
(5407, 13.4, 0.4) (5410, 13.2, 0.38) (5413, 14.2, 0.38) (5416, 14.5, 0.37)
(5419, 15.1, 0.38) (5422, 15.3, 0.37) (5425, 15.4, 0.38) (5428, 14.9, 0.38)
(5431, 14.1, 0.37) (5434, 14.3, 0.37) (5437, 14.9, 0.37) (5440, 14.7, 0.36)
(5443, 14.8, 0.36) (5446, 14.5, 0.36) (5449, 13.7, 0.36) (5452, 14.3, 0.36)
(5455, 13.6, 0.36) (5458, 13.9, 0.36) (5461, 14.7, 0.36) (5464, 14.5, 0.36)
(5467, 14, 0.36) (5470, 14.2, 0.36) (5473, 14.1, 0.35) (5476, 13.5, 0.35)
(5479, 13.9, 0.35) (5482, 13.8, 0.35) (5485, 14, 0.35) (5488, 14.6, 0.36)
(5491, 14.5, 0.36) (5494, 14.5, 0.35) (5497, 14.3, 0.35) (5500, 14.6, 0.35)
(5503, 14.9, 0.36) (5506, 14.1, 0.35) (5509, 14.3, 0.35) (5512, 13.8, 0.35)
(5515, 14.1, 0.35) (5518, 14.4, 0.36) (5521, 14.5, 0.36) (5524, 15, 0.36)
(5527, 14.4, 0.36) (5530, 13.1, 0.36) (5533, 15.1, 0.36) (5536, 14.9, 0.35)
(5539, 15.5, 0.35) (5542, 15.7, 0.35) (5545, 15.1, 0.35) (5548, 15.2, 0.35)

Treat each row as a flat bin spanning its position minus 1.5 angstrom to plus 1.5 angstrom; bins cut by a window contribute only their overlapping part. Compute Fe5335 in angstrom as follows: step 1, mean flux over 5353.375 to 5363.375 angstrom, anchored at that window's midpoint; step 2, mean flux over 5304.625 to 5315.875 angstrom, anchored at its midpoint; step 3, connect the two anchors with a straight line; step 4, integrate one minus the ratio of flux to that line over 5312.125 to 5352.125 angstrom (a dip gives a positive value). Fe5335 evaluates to 2.0 angstrom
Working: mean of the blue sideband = 15.3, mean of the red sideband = 15.1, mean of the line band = 14.4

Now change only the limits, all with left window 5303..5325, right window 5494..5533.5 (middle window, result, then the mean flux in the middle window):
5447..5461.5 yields 0.49 angstrom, 14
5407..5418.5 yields 0.49 angstrom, 14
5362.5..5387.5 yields 0.49 angstrom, 14.4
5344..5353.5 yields 0.14 angstrom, 14.6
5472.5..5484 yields 0.50 angstrom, 13.8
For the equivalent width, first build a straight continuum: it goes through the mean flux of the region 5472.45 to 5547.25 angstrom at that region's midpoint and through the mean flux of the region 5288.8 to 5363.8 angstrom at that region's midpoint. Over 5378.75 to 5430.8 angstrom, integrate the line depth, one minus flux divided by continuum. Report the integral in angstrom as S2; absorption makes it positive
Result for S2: 0.68 angstrom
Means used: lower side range 14.6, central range 14.3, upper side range 14.4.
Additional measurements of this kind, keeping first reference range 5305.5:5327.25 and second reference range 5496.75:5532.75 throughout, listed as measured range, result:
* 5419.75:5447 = -0.5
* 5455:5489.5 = 0.8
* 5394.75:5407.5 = 0.8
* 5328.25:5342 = 0.5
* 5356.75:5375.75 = 0.2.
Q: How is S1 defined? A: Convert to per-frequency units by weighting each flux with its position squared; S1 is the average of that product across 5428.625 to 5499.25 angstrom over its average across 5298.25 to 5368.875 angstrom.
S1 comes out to 1.0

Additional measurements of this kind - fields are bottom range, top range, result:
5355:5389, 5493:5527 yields 1.04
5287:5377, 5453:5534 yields 1.04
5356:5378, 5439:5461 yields 1.01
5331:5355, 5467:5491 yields 1.02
